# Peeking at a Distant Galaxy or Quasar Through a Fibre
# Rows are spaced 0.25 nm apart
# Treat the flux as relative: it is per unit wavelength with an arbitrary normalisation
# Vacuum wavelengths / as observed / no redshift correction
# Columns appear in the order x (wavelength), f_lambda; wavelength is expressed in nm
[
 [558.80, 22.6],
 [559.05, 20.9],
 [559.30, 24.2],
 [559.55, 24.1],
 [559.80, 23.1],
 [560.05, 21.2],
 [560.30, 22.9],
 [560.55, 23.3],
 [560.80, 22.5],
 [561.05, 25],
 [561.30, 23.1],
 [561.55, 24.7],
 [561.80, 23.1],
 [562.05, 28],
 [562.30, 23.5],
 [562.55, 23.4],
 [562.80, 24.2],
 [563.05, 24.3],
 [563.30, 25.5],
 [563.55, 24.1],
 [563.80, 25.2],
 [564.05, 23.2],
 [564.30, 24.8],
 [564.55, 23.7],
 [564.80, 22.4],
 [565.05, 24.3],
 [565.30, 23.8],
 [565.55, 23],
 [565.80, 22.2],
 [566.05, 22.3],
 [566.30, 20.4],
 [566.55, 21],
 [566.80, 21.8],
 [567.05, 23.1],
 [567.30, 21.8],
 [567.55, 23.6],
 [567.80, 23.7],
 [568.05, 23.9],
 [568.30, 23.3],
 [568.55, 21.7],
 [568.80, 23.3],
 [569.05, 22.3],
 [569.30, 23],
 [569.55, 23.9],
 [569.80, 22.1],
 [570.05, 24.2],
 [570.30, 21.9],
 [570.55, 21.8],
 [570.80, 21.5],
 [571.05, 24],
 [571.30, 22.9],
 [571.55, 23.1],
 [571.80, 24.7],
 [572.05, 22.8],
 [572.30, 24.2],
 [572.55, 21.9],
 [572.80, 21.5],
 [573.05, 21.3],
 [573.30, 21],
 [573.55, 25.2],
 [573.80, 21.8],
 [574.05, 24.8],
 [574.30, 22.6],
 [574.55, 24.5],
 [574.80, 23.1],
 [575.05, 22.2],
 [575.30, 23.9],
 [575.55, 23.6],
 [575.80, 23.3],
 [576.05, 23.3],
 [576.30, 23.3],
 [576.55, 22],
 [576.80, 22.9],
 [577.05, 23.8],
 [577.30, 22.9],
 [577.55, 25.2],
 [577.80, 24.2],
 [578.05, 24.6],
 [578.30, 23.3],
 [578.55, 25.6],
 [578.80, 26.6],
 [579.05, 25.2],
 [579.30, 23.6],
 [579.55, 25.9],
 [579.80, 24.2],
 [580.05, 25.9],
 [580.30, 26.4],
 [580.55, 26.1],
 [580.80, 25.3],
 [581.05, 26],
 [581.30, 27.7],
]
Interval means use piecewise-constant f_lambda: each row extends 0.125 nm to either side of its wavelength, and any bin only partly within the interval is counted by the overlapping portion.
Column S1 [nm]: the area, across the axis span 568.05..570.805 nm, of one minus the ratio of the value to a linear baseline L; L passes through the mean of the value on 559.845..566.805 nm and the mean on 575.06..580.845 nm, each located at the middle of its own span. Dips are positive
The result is 0.13 nm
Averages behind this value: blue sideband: 23.5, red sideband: 24.3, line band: 22.7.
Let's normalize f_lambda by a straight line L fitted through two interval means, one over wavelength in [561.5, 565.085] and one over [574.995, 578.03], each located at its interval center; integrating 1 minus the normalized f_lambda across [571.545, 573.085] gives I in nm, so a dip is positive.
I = 0.056 nm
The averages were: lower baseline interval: 24.3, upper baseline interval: 23.5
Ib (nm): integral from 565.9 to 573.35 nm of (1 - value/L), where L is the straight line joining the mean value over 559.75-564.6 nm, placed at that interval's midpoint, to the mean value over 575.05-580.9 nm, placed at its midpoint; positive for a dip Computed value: 0.471 nm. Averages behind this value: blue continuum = 24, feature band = 22.6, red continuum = 24.3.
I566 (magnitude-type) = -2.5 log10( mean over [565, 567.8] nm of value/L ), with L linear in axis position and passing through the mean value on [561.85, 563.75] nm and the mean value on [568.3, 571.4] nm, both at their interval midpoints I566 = 0.06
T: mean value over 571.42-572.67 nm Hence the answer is 23.3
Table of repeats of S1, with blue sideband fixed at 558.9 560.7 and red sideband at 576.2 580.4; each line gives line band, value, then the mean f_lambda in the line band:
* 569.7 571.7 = 0.09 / 22.7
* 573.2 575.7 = 0.08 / 23.3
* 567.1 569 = 0.04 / 23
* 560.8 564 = -0.19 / 24.4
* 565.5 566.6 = 0.08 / 21.7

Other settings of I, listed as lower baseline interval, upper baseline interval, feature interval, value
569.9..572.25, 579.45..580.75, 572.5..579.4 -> 0.27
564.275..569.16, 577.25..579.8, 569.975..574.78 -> 0.16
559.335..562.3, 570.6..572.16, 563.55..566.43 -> 0.03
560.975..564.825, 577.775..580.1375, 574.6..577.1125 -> 0.17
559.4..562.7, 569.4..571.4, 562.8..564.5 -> -0.07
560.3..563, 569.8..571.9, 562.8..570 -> 0.09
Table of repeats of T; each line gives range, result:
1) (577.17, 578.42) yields 24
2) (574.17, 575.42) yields 23.3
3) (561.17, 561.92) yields 23.6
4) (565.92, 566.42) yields 21.4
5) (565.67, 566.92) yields 21.5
